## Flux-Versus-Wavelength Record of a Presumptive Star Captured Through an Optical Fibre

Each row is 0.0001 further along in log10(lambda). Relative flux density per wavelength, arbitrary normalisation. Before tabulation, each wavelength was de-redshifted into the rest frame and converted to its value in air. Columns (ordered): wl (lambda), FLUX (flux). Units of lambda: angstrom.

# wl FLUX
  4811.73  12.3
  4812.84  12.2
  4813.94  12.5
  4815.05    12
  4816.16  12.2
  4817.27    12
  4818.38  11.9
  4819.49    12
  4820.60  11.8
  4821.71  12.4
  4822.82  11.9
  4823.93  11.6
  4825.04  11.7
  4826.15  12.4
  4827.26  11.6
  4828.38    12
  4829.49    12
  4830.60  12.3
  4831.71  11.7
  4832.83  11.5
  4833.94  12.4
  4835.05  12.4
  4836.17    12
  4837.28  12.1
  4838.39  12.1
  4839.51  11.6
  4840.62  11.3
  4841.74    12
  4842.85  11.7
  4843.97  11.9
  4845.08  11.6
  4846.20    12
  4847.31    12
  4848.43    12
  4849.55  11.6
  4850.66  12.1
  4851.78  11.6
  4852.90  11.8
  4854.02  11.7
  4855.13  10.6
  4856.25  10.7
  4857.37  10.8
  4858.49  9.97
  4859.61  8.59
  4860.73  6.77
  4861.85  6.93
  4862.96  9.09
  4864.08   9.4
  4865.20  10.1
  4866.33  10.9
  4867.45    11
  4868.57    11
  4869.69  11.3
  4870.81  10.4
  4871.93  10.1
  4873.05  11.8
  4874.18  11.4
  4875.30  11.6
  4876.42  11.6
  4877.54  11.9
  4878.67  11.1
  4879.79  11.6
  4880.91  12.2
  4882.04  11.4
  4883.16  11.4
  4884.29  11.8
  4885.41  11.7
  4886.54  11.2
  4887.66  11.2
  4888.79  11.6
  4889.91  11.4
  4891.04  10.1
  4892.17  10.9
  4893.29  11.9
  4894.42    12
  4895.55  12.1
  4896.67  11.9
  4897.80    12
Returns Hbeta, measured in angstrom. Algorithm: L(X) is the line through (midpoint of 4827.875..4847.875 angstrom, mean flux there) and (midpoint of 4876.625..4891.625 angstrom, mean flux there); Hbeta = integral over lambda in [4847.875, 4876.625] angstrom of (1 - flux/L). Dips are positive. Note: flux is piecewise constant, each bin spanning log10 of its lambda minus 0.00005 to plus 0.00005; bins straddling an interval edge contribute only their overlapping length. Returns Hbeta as 2.7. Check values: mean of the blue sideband 11.9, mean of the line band 10.6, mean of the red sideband 11.4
